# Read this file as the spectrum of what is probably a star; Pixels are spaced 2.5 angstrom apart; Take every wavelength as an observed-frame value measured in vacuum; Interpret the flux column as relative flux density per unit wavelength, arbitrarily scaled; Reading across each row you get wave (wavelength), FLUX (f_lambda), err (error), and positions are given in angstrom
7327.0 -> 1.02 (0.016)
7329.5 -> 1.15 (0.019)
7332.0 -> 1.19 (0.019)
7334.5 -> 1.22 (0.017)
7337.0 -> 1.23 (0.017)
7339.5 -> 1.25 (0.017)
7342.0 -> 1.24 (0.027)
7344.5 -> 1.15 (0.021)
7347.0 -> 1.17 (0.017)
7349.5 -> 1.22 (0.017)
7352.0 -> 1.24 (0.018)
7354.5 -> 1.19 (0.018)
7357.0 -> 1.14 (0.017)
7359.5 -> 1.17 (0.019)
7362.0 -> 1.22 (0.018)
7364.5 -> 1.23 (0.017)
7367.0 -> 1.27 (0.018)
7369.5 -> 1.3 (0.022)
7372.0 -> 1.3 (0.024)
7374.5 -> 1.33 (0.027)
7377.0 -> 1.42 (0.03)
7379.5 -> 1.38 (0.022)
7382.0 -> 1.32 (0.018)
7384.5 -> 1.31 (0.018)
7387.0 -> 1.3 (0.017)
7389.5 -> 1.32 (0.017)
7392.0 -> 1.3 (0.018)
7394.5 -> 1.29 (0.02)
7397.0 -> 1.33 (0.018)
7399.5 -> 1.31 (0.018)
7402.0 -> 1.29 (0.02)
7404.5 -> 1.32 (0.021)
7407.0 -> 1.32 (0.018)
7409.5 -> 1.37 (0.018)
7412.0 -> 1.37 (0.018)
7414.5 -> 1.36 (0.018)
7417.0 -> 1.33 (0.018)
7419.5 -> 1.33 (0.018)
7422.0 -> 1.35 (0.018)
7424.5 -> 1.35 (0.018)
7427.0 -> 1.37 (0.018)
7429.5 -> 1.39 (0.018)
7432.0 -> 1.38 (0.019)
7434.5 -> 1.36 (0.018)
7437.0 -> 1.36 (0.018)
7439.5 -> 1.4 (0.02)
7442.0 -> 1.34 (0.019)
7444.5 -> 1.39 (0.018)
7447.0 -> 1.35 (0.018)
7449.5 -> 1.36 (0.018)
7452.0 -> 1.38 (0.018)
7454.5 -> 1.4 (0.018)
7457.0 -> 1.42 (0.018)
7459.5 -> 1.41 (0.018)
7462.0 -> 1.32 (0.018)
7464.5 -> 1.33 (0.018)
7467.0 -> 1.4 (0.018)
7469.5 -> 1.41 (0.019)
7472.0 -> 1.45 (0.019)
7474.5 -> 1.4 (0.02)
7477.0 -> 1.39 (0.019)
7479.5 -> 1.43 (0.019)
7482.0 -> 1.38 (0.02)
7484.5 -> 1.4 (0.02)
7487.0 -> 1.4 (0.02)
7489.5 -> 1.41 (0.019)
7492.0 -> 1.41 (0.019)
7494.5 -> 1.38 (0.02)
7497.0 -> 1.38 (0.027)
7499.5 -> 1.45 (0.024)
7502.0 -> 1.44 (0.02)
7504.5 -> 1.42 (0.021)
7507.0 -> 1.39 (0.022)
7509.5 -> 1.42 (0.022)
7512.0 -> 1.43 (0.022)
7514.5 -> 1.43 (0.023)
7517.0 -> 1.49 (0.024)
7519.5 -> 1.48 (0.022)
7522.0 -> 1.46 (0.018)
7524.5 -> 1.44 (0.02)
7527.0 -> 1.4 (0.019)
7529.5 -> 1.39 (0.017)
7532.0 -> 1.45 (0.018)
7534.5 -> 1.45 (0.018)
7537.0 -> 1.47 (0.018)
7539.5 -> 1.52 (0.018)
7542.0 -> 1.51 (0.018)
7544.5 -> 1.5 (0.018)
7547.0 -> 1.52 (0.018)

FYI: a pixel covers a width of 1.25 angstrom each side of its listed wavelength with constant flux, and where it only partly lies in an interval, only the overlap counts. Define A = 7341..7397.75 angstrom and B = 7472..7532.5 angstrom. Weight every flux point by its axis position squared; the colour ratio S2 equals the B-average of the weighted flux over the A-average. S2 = 1.16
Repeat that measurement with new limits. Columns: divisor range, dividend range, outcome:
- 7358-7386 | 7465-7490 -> 1.12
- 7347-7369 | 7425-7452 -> 1.16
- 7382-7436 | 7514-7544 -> 1.13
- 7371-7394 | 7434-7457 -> 1.05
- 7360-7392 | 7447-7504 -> 1.10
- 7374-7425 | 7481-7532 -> 1.10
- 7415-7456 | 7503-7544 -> 1.09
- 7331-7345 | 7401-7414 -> 1.12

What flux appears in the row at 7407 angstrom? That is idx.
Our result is 1.32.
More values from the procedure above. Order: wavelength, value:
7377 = 1.42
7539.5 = 1.52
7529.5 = 1.39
